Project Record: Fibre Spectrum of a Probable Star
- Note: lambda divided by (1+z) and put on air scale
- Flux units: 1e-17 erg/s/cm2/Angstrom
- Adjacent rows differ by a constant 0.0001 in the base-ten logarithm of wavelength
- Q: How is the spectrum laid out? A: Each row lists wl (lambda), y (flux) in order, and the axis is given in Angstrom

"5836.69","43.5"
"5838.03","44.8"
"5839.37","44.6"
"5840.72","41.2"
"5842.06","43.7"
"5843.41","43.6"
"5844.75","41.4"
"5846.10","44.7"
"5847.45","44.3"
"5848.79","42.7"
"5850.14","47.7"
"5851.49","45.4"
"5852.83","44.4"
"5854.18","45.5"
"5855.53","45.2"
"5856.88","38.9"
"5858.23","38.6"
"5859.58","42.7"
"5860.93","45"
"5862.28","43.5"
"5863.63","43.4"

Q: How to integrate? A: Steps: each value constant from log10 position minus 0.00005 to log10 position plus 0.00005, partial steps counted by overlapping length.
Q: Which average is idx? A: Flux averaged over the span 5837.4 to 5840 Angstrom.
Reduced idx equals 44.8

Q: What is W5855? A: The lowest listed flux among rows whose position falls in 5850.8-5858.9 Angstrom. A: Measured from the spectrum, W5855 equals 38.6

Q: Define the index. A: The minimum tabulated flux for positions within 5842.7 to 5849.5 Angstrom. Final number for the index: 41.4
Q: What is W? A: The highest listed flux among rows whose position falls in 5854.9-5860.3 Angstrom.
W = 45.2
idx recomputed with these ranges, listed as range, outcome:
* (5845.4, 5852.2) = 44.9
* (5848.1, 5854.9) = 45.2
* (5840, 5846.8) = 42.9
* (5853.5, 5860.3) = 42.1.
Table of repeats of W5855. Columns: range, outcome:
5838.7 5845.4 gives 41.2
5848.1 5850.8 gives 42.7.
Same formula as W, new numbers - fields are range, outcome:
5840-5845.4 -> 43.7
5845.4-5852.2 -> 47.7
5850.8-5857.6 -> 45.5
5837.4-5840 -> 44.8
